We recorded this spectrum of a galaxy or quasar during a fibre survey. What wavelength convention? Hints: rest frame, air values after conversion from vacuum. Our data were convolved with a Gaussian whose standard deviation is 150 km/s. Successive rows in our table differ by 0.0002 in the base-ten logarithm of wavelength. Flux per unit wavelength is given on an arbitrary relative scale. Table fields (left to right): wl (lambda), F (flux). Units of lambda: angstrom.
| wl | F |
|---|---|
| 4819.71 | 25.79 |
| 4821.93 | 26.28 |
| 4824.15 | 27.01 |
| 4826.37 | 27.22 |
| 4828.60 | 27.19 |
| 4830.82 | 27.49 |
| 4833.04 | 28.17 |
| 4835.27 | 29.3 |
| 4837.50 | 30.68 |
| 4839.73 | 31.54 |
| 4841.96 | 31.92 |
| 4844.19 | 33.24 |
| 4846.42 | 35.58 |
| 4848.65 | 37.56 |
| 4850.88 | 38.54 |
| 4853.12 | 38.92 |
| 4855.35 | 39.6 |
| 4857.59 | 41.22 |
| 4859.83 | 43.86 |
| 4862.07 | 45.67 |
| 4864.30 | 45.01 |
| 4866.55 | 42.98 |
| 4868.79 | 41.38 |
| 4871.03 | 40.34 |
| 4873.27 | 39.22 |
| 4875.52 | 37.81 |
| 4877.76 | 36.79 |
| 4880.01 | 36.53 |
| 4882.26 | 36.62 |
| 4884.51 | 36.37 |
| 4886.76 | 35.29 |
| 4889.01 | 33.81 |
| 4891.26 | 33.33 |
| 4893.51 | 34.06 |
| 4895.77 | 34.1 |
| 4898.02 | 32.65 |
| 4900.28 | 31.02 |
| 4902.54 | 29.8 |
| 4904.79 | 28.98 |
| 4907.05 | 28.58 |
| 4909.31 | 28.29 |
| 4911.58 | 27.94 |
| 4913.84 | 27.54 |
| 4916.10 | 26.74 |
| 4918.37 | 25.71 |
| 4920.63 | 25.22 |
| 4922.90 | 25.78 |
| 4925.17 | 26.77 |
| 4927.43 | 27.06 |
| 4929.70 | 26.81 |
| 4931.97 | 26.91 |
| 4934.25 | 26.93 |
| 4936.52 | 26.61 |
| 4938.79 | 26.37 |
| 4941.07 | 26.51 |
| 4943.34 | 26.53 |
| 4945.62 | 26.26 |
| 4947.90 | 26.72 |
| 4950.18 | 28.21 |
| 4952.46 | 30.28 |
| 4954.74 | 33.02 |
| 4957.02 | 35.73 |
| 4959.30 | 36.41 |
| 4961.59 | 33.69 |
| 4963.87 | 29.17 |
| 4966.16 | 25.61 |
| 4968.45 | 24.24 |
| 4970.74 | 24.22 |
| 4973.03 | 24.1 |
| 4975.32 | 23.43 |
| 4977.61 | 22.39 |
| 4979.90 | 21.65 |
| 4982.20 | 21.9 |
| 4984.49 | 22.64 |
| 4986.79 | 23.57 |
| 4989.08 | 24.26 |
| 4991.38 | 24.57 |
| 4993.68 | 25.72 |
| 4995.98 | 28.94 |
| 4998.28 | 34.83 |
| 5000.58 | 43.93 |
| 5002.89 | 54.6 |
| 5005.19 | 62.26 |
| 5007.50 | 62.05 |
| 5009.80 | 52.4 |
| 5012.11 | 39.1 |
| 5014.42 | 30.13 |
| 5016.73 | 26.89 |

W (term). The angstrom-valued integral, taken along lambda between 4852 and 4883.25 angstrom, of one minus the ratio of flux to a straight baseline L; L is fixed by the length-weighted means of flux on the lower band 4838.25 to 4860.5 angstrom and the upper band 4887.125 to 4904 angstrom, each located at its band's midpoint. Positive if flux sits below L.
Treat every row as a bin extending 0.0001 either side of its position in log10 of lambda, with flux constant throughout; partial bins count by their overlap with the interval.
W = -4.5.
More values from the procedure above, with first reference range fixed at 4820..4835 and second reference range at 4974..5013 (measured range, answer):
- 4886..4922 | 0.6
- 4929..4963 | 3.5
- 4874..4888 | -3.3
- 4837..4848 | -2.0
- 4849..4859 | -3.9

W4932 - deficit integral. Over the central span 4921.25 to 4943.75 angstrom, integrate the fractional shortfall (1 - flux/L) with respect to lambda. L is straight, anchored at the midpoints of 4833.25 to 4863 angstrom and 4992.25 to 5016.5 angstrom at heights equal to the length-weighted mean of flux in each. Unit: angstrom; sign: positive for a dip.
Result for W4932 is 7.4 angstrom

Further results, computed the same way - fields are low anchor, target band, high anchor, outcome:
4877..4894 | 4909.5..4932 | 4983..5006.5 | 5.38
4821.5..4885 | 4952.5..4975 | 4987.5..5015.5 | 5.51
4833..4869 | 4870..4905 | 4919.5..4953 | -2.05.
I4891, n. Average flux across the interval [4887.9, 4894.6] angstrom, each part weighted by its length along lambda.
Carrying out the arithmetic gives 33.8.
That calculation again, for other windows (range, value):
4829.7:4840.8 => 29.4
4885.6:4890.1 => 34.6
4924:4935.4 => 26.9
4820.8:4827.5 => 26.8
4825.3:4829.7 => 27.2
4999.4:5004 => 49.1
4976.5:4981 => 22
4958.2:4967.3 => 31.2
